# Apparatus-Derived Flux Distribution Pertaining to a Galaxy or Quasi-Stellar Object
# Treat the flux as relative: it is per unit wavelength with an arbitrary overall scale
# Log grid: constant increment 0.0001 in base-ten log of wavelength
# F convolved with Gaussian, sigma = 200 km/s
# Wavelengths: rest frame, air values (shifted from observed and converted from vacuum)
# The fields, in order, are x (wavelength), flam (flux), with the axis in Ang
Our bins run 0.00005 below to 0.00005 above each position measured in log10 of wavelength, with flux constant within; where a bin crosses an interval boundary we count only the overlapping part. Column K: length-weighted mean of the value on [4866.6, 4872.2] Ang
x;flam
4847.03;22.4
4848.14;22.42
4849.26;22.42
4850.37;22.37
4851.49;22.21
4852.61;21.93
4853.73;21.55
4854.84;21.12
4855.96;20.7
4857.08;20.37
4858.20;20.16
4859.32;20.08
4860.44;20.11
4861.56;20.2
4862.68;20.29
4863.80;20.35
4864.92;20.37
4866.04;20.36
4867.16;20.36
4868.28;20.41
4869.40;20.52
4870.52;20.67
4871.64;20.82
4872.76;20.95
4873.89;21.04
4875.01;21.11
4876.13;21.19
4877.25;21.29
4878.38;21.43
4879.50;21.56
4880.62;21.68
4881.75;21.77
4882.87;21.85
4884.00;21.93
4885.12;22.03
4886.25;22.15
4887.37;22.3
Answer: 20.6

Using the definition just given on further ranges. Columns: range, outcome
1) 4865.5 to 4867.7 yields 20.4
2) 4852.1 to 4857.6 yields 21.1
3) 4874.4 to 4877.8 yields 21.2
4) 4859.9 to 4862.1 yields 20.1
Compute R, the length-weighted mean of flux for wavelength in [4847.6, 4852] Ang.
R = 22.4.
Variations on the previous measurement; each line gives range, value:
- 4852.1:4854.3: 21.8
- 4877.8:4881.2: 21.5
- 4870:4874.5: 20.9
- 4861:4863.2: 20.2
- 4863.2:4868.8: 20.4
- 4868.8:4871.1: 20.6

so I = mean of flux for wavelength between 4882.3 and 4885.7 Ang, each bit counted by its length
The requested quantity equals 21.9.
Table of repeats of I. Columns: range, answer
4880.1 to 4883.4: 21.8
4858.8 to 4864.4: 20.2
